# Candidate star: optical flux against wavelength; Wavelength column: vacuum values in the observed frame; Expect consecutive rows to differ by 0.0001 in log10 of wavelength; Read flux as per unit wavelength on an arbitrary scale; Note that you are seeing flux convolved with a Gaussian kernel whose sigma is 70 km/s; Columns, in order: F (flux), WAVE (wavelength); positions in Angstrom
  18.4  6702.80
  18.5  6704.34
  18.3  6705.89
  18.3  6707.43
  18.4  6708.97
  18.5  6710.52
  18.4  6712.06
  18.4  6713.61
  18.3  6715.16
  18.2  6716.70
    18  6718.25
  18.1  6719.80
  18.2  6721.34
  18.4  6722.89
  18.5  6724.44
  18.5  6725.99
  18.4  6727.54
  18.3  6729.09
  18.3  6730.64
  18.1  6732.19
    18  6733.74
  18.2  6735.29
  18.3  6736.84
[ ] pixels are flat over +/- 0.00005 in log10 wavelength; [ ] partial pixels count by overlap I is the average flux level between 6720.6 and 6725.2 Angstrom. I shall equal 18.4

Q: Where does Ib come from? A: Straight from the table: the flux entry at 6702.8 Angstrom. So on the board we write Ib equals 18.4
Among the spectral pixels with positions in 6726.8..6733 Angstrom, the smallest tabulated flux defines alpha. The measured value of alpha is 18.1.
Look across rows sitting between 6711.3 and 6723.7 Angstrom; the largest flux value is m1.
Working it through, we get 18.4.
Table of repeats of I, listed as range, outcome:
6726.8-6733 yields 18.3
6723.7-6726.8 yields 18.5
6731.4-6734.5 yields 18.1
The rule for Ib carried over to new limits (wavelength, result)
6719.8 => 18.1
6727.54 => 18.4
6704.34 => 18.5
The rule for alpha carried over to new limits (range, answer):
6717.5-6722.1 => 18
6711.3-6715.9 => 18.3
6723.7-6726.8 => 18.5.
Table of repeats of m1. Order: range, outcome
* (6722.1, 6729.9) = 18.5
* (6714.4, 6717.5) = 18.3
